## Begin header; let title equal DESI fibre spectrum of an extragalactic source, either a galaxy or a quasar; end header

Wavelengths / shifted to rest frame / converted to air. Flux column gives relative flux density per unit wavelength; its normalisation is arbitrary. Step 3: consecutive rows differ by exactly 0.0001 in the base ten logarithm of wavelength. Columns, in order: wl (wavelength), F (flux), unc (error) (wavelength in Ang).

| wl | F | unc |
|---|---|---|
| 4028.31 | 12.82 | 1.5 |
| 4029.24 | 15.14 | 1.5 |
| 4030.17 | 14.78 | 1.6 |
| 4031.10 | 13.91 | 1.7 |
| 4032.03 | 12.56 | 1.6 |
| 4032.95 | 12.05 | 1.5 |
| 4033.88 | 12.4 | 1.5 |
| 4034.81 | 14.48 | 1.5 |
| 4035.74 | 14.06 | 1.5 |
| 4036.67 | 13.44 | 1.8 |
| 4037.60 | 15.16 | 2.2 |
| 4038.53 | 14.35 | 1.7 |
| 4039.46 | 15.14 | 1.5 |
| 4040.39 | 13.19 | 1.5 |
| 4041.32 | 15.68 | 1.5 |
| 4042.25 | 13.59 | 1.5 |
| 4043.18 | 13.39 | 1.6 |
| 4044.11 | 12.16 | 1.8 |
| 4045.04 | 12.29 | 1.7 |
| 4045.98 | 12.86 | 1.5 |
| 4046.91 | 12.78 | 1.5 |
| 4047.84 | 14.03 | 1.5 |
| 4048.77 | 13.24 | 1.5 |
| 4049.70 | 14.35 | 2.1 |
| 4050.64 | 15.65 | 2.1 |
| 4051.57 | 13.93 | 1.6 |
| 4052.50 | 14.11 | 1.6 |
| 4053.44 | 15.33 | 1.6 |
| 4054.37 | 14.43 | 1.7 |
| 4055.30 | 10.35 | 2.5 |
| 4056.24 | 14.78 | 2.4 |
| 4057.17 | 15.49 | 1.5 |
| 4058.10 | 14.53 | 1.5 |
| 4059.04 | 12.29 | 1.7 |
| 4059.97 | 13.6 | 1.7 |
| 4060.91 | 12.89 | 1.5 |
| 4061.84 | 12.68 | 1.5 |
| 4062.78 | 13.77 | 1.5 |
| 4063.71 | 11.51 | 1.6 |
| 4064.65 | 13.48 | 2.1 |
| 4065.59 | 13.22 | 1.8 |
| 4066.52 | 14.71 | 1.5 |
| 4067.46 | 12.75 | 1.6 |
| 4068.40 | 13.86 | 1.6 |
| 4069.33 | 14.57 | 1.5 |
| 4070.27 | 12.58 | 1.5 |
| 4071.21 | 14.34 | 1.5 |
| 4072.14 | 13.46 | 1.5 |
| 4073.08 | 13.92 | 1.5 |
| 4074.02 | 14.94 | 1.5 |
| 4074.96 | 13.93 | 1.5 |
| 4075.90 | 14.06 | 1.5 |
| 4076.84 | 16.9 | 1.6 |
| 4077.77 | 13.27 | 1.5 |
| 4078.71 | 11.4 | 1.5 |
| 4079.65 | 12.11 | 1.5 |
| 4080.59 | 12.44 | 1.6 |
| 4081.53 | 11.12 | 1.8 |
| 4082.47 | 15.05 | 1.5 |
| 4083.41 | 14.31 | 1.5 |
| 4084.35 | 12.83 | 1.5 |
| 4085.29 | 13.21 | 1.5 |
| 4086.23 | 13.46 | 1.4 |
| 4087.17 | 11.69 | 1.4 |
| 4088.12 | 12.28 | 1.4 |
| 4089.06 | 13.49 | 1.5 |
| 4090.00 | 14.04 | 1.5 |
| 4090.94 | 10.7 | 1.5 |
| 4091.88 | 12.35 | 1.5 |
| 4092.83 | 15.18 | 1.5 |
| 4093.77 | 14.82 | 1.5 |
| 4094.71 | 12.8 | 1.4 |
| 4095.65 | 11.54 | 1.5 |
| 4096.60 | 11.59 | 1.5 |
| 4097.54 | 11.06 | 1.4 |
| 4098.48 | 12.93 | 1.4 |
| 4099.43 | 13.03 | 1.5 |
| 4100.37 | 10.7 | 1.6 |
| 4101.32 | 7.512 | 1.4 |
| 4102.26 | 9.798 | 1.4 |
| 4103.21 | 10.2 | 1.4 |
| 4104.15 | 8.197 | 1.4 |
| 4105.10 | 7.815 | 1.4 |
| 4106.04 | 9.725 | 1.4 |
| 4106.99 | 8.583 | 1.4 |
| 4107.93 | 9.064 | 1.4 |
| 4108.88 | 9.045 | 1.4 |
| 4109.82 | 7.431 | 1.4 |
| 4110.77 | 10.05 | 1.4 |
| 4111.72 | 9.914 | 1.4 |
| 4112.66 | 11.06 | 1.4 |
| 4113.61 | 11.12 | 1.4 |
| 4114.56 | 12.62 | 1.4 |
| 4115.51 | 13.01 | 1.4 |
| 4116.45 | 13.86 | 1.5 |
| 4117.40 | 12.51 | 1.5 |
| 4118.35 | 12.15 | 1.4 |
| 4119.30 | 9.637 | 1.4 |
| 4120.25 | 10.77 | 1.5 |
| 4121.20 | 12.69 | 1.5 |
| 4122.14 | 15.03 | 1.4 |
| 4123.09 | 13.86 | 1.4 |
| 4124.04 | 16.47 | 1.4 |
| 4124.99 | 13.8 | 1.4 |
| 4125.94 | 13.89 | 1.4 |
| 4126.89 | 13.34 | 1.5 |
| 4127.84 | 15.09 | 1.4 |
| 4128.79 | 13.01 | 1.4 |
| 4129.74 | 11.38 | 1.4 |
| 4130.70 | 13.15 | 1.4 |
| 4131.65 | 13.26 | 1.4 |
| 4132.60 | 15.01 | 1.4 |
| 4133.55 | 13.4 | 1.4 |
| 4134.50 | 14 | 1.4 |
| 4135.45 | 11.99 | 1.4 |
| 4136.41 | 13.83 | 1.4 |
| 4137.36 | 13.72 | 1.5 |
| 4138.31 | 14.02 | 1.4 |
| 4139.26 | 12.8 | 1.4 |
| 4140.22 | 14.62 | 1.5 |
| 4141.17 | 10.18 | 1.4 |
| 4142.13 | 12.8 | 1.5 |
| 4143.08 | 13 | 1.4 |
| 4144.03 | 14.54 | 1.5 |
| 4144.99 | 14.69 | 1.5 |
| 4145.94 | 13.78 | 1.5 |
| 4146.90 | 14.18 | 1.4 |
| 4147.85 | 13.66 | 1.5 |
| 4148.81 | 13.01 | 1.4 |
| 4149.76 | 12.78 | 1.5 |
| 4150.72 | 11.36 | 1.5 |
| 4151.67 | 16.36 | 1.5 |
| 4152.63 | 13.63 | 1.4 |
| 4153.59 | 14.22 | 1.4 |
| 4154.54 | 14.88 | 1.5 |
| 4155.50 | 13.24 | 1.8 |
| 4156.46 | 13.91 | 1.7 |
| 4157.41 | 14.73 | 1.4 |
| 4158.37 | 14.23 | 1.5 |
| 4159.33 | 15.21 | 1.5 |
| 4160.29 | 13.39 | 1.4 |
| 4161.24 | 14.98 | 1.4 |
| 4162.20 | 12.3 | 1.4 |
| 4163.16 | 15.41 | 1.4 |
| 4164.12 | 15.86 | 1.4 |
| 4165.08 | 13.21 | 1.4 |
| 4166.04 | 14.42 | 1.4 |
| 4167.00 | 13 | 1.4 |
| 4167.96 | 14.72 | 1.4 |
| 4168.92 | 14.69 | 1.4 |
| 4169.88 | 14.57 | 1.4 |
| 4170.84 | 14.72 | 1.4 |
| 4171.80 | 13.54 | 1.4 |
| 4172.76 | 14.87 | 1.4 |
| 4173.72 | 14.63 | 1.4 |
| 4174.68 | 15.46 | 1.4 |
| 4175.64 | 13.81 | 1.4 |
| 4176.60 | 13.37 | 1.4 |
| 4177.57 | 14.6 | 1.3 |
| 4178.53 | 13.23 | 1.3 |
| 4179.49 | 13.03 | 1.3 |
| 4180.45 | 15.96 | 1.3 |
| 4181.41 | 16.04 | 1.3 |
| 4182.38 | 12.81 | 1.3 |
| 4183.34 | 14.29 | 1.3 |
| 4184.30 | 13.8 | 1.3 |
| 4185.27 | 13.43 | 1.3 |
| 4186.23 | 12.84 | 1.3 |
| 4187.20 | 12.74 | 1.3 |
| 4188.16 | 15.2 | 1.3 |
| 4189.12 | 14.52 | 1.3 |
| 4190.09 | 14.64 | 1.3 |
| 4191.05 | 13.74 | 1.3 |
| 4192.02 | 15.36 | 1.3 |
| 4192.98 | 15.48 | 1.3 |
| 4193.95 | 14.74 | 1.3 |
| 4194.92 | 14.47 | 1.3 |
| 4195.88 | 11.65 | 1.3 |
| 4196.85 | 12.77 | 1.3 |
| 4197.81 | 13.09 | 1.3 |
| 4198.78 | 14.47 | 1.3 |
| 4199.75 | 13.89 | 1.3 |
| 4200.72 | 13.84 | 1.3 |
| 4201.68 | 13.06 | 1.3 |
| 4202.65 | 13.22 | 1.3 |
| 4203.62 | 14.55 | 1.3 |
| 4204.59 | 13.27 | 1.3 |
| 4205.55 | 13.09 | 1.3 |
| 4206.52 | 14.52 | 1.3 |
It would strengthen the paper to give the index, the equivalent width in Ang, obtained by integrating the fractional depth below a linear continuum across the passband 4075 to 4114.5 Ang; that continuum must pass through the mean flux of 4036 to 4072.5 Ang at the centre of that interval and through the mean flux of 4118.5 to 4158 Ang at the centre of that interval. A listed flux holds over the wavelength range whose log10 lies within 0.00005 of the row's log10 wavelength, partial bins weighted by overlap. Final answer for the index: 5.6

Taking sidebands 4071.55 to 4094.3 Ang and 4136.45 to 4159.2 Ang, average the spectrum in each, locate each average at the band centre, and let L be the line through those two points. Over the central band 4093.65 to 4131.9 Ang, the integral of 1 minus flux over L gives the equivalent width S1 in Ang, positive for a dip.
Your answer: 5.4 Ang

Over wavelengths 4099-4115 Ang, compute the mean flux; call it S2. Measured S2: 9.74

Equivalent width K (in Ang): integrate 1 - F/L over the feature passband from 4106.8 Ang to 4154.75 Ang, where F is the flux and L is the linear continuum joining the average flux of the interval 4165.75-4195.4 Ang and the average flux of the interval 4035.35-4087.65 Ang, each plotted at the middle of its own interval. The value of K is 4.1 Ang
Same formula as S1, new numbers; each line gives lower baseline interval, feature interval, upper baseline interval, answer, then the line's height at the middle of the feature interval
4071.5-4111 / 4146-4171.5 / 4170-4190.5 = -0.8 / 13.6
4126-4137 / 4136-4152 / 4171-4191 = 0.2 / 13.6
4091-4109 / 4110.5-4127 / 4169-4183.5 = -1.2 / 11.7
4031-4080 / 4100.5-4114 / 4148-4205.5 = 4.4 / 13.8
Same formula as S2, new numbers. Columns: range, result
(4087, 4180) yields 12.9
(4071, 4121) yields 11.9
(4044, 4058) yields 13.8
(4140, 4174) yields 14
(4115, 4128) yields 13.3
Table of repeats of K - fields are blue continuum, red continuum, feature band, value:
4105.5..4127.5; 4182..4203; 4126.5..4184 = -4.9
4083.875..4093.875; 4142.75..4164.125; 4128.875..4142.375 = 0.6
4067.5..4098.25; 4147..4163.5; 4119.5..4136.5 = 0.2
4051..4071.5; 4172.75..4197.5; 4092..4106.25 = 2.7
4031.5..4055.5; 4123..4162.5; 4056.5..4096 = 0.9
